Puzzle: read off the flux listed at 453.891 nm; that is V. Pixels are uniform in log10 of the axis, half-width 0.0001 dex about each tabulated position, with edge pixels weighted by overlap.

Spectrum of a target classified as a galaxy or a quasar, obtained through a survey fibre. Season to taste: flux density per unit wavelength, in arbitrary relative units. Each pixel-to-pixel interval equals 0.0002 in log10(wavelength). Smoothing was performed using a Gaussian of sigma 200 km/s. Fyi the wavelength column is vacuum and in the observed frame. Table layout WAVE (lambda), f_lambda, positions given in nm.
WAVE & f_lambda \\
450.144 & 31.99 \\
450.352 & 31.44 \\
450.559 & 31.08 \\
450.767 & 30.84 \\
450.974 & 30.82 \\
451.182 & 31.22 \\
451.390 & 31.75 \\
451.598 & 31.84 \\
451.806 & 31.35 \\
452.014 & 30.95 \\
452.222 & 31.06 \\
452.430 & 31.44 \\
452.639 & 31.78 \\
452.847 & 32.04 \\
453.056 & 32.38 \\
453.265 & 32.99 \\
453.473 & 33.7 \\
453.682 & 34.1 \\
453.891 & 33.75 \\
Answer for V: 33.75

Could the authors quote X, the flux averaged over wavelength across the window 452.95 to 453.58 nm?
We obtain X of 33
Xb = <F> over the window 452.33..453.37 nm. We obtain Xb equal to 32.1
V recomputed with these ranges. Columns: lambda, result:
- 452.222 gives 31.06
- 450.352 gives 31.44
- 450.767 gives 30.84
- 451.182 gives 31.22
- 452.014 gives 30.95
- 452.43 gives 31.44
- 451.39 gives 31.75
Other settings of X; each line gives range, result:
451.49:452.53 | 31.3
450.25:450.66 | 31.3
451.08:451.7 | 31.6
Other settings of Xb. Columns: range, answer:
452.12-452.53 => 31.3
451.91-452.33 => 31.1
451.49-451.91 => 31.6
